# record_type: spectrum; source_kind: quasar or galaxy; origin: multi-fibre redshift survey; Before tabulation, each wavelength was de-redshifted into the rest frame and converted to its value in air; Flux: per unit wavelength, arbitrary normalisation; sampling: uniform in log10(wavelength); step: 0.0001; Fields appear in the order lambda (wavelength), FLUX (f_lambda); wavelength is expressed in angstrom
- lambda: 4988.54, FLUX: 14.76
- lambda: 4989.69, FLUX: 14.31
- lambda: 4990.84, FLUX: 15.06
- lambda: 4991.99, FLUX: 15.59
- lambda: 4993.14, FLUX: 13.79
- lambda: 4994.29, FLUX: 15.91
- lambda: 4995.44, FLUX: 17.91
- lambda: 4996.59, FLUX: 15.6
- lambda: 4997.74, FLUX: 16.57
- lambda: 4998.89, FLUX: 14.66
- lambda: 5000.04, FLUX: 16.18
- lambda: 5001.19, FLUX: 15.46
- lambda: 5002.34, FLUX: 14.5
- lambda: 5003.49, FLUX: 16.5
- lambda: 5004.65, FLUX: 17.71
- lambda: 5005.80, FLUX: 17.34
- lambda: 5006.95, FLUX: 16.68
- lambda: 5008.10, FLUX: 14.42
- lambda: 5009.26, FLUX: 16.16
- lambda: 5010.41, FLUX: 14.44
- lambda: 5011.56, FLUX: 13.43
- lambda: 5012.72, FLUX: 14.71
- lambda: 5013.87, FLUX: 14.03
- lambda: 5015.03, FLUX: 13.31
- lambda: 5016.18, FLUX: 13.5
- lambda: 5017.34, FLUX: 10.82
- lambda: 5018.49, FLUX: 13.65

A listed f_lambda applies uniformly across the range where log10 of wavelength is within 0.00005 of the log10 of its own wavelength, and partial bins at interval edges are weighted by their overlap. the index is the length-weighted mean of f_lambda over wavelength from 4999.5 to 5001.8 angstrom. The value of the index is 15.8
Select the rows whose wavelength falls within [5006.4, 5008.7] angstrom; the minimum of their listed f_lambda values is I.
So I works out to 14.42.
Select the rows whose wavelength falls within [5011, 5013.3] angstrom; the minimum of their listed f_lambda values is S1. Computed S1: 13.43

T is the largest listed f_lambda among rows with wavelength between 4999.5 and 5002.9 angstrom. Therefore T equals 16.18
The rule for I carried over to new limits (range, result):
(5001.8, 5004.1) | 14.5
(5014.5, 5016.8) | 13.31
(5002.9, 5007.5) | 16.5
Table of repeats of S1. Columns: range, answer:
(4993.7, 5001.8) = 14.66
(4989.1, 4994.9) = 13.79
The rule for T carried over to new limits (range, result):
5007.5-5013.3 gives 16.16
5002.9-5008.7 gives 17.71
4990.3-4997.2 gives 17.91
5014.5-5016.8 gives 13.5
